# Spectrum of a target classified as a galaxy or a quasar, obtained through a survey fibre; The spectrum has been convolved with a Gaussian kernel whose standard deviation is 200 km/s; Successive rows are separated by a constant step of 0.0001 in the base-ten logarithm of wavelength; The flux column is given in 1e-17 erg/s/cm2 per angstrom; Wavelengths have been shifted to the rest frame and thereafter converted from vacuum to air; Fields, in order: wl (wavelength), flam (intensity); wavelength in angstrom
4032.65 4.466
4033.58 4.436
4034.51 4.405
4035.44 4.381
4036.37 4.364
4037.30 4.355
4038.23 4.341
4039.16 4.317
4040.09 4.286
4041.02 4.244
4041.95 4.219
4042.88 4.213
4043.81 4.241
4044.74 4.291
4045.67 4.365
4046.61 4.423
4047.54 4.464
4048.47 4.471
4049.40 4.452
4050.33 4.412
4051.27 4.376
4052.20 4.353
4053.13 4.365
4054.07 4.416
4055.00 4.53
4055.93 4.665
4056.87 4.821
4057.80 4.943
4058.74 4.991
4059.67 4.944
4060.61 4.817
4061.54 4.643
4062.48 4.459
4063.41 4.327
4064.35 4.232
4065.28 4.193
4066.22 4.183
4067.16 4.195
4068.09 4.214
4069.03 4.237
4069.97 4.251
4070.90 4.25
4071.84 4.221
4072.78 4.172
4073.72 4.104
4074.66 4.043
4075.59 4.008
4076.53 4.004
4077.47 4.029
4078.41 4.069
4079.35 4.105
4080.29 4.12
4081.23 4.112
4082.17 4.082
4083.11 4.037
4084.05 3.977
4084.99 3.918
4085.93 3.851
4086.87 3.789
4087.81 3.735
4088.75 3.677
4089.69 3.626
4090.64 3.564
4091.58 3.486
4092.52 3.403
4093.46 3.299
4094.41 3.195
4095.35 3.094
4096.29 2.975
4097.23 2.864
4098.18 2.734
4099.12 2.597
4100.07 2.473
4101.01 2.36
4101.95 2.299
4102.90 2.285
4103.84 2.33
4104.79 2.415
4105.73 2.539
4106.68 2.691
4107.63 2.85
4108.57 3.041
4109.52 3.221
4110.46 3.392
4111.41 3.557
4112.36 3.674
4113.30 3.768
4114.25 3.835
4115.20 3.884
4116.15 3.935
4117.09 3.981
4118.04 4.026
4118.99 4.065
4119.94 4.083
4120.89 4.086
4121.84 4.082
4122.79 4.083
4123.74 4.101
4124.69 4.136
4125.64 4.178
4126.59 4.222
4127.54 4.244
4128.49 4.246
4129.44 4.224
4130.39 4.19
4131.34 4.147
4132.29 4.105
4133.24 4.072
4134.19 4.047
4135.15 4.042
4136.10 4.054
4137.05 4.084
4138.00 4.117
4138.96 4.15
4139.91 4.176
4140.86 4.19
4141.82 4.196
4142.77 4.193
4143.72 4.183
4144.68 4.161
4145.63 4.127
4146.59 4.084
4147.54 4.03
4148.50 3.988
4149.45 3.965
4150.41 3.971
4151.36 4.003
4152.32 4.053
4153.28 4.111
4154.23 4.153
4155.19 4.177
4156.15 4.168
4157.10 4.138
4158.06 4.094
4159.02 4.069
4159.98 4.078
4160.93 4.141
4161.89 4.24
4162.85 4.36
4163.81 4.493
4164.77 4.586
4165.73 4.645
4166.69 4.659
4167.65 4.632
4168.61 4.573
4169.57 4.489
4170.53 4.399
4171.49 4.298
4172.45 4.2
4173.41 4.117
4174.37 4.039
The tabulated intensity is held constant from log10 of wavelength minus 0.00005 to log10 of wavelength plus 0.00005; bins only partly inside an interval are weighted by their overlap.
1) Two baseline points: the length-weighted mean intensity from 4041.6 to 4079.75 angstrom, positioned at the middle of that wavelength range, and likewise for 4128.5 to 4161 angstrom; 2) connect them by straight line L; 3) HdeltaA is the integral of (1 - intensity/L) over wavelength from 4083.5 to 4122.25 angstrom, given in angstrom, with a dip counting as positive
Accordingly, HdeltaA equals 8.2 angstrom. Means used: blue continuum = 4.36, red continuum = 4.11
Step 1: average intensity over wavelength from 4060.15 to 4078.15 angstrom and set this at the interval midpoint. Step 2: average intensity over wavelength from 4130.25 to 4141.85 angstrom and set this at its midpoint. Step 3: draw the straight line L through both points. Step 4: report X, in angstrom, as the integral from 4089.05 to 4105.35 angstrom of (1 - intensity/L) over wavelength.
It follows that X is 5.1 angstrom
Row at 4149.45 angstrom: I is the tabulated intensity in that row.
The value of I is 3.965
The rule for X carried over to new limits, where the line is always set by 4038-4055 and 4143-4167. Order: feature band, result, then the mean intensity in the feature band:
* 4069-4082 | 0.6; 4.12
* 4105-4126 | 2.8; 3.67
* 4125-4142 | 0.3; 4.15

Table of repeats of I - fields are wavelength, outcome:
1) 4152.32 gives 4.053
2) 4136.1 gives 4.054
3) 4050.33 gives 4.412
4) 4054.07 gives 4.416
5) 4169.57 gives 4.489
